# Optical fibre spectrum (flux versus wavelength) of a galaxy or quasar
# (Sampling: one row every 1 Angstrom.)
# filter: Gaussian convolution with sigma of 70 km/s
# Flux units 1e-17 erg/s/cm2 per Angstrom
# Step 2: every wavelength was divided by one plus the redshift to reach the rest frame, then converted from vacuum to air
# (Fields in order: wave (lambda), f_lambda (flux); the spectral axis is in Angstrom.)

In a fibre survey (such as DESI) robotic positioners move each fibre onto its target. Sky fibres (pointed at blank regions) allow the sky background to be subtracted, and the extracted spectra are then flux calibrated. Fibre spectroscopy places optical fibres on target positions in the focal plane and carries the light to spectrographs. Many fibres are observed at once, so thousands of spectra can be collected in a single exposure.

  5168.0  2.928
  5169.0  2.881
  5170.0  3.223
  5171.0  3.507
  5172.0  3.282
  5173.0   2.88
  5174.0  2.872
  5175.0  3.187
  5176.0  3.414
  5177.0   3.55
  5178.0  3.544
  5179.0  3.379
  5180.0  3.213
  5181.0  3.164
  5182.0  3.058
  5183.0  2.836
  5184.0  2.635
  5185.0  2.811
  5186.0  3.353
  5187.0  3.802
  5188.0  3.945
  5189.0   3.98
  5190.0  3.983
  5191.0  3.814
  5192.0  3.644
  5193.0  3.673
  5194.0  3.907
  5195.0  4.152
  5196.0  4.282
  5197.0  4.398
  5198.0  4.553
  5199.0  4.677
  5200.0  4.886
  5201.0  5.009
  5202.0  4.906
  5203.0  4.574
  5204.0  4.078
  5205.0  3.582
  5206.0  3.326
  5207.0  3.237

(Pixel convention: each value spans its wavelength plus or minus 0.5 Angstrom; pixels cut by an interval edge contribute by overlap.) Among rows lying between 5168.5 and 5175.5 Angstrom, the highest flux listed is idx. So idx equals 3.507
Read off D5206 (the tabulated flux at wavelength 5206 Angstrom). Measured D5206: 3.326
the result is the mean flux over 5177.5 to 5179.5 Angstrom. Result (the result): 3.46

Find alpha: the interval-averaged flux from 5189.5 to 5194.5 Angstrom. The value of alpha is 3.8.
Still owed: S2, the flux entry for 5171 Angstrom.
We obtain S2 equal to 3.507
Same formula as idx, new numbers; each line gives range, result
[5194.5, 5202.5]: 5.009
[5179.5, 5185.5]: 3.213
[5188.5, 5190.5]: 3.983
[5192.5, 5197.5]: 4.398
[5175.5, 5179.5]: 3.55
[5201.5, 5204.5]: 4.906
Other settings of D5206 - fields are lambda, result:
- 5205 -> 3.582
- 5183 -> 2.836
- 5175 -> 3.187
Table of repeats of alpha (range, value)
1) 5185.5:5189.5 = 3.77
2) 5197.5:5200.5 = 4.71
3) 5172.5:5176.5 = 3.09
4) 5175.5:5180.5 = 3.42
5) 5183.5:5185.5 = 2.72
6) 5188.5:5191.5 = 3.93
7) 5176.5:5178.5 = 3.55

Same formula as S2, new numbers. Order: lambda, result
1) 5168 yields 2.928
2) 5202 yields 4.906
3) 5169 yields 2.881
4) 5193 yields 3.673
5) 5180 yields 3.213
